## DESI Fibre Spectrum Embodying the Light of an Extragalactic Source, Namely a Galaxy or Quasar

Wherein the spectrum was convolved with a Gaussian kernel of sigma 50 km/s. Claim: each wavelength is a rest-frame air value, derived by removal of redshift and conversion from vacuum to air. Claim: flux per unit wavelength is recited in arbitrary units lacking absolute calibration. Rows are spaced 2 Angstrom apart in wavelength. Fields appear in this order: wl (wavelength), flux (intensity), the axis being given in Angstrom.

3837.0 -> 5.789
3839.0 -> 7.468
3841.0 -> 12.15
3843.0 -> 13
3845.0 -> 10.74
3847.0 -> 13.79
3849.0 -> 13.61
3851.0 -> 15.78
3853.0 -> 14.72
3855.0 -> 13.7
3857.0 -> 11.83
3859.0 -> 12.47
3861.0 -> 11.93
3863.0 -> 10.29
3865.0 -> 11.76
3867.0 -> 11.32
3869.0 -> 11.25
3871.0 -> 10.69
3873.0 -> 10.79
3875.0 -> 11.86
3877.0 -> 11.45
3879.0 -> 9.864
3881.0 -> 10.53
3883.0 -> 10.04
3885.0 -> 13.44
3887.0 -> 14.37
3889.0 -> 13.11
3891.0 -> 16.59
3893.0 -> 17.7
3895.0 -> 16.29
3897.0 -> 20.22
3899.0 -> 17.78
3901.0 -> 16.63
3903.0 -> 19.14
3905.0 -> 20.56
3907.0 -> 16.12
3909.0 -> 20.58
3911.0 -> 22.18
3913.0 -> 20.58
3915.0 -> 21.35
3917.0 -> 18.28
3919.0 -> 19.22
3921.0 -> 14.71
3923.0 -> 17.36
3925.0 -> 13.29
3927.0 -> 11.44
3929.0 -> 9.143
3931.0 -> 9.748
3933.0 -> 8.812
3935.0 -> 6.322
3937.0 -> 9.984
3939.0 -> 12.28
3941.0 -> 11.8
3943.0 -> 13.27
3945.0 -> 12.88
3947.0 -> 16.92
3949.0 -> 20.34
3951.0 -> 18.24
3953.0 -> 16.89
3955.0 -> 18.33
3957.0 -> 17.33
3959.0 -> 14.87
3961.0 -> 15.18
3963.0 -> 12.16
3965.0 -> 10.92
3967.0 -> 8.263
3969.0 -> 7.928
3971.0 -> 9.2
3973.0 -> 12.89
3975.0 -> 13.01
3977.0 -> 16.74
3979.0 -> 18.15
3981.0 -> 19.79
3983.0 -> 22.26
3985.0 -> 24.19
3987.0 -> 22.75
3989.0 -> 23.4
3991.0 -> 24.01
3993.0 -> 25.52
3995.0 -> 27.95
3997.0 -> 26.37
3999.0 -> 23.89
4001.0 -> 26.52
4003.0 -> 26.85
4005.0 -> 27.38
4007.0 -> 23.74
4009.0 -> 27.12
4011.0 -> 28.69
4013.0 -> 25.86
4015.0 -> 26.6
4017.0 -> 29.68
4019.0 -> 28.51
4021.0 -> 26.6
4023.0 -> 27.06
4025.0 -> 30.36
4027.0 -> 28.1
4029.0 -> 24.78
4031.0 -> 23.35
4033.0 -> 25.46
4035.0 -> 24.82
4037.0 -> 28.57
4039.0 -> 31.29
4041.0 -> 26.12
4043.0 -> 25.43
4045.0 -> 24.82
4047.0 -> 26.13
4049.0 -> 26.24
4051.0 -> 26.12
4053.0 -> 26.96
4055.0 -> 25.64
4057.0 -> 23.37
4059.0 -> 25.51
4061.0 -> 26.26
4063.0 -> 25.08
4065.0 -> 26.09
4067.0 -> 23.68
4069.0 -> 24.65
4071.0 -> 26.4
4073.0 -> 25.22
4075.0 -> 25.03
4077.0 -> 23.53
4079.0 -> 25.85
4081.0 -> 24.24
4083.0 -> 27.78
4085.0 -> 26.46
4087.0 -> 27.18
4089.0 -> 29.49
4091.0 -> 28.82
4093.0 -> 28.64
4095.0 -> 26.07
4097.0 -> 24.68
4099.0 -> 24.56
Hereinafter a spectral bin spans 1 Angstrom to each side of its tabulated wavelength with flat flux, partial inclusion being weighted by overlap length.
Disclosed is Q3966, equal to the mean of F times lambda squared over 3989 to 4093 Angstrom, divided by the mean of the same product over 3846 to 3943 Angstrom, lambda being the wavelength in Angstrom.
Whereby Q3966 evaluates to 2.01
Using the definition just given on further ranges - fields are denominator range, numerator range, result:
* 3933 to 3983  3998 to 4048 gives 1.97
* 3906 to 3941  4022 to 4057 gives 1.91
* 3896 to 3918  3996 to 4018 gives 1.44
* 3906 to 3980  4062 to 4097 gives 1.93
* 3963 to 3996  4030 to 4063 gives 1.51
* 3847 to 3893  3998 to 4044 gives 2.32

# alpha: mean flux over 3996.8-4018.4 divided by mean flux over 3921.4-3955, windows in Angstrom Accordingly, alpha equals 2.01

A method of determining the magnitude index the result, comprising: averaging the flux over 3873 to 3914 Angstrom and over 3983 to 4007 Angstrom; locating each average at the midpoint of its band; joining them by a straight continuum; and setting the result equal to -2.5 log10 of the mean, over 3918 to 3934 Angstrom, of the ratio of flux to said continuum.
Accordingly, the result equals 0.40 mag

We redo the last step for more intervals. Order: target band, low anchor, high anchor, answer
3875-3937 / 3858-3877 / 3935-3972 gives -0.221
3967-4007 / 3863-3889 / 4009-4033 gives 0.148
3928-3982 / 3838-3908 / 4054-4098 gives 0.355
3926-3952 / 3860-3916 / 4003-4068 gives 0.466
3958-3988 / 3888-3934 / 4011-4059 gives 0.387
